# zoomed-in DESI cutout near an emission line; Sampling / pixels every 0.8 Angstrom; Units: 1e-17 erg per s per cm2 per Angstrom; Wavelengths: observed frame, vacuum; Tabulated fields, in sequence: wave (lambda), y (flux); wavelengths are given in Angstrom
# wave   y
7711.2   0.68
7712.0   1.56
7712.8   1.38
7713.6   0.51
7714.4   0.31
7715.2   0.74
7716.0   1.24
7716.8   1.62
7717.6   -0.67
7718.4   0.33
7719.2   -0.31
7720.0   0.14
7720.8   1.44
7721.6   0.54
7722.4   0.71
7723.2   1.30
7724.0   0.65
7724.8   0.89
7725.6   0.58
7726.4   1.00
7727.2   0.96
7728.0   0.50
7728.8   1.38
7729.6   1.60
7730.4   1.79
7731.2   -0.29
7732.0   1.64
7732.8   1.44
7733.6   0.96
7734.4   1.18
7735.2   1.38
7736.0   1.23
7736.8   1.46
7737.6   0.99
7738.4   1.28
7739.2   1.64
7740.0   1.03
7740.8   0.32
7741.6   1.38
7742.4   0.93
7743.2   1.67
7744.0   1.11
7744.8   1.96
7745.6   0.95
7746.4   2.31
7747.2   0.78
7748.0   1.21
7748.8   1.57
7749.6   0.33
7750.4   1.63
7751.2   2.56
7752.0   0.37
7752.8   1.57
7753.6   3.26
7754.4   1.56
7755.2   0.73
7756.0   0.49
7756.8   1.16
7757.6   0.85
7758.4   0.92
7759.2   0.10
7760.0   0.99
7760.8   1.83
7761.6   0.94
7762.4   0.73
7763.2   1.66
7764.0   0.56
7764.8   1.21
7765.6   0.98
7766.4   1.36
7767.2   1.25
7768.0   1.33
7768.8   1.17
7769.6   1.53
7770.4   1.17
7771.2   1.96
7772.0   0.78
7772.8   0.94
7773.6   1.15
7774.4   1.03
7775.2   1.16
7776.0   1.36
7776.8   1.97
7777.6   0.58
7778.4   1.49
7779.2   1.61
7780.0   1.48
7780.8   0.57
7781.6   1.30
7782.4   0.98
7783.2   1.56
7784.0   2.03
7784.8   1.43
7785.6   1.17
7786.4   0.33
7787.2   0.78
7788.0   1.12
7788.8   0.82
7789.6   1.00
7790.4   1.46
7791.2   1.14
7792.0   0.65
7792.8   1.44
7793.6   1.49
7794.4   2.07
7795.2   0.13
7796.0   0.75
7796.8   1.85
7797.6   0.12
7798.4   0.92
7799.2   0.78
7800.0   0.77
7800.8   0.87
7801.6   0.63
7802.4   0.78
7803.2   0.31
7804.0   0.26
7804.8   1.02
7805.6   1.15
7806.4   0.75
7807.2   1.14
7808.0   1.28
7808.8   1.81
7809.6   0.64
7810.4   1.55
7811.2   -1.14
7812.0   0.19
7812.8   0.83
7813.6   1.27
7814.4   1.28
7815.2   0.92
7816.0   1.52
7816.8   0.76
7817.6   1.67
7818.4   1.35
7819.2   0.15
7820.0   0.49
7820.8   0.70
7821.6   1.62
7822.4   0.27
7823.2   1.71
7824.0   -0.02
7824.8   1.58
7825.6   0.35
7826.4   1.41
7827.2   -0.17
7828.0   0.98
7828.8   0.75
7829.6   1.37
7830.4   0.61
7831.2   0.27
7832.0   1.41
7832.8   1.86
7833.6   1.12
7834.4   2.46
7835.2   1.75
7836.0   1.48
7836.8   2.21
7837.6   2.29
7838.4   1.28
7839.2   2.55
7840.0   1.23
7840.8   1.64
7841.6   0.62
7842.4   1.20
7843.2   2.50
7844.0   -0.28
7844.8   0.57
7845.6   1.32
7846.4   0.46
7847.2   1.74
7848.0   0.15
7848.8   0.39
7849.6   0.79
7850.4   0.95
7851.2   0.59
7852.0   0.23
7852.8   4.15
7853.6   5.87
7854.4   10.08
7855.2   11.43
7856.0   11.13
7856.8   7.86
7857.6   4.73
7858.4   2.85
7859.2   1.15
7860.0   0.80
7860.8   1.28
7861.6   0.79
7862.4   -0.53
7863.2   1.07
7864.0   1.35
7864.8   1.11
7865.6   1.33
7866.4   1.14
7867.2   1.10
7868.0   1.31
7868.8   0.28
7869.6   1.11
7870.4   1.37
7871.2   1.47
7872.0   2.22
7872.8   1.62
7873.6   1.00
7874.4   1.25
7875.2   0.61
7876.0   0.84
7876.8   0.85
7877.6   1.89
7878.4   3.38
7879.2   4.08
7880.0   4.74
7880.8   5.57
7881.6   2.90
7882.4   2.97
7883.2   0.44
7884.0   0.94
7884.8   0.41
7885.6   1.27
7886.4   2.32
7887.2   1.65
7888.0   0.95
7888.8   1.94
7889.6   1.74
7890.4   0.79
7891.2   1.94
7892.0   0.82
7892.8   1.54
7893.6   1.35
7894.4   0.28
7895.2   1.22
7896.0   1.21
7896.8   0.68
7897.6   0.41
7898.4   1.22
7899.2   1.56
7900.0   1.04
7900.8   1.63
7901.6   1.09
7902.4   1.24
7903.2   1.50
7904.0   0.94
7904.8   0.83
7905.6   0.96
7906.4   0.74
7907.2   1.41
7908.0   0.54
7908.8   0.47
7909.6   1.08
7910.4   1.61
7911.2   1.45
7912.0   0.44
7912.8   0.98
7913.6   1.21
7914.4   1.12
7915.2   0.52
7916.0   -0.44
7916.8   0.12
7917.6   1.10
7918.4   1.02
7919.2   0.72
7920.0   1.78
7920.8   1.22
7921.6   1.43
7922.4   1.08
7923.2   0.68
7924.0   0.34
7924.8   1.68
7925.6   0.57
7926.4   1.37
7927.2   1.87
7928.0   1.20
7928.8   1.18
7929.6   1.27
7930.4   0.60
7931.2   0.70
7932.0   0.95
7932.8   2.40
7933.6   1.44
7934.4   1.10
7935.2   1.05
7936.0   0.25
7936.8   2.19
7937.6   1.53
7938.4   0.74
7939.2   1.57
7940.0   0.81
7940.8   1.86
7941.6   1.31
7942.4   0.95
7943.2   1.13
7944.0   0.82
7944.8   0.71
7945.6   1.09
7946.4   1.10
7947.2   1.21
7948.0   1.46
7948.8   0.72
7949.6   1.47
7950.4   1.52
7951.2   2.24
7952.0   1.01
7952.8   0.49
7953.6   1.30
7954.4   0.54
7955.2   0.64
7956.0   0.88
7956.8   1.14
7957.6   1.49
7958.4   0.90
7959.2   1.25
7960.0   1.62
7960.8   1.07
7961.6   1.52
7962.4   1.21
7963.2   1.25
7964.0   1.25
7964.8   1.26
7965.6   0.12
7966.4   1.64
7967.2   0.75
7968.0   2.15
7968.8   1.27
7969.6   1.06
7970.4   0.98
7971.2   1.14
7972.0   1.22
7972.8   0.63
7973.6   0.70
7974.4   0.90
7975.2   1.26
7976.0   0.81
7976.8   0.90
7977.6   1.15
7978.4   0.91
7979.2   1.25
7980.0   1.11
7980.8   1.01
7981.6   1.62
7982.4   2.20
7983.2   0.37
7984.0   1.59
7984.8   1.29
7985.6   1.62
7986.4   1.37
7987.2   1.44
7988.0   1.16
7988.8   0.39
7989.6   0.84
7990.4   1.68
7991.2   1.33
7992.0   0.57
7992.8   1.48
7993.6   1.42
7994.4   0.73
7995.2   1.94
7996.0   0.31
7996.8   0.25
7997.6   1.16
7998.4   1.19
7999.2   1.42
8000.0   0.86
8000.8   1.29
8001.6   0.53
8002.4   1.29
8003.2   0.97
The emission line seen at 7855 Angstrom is Halpha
